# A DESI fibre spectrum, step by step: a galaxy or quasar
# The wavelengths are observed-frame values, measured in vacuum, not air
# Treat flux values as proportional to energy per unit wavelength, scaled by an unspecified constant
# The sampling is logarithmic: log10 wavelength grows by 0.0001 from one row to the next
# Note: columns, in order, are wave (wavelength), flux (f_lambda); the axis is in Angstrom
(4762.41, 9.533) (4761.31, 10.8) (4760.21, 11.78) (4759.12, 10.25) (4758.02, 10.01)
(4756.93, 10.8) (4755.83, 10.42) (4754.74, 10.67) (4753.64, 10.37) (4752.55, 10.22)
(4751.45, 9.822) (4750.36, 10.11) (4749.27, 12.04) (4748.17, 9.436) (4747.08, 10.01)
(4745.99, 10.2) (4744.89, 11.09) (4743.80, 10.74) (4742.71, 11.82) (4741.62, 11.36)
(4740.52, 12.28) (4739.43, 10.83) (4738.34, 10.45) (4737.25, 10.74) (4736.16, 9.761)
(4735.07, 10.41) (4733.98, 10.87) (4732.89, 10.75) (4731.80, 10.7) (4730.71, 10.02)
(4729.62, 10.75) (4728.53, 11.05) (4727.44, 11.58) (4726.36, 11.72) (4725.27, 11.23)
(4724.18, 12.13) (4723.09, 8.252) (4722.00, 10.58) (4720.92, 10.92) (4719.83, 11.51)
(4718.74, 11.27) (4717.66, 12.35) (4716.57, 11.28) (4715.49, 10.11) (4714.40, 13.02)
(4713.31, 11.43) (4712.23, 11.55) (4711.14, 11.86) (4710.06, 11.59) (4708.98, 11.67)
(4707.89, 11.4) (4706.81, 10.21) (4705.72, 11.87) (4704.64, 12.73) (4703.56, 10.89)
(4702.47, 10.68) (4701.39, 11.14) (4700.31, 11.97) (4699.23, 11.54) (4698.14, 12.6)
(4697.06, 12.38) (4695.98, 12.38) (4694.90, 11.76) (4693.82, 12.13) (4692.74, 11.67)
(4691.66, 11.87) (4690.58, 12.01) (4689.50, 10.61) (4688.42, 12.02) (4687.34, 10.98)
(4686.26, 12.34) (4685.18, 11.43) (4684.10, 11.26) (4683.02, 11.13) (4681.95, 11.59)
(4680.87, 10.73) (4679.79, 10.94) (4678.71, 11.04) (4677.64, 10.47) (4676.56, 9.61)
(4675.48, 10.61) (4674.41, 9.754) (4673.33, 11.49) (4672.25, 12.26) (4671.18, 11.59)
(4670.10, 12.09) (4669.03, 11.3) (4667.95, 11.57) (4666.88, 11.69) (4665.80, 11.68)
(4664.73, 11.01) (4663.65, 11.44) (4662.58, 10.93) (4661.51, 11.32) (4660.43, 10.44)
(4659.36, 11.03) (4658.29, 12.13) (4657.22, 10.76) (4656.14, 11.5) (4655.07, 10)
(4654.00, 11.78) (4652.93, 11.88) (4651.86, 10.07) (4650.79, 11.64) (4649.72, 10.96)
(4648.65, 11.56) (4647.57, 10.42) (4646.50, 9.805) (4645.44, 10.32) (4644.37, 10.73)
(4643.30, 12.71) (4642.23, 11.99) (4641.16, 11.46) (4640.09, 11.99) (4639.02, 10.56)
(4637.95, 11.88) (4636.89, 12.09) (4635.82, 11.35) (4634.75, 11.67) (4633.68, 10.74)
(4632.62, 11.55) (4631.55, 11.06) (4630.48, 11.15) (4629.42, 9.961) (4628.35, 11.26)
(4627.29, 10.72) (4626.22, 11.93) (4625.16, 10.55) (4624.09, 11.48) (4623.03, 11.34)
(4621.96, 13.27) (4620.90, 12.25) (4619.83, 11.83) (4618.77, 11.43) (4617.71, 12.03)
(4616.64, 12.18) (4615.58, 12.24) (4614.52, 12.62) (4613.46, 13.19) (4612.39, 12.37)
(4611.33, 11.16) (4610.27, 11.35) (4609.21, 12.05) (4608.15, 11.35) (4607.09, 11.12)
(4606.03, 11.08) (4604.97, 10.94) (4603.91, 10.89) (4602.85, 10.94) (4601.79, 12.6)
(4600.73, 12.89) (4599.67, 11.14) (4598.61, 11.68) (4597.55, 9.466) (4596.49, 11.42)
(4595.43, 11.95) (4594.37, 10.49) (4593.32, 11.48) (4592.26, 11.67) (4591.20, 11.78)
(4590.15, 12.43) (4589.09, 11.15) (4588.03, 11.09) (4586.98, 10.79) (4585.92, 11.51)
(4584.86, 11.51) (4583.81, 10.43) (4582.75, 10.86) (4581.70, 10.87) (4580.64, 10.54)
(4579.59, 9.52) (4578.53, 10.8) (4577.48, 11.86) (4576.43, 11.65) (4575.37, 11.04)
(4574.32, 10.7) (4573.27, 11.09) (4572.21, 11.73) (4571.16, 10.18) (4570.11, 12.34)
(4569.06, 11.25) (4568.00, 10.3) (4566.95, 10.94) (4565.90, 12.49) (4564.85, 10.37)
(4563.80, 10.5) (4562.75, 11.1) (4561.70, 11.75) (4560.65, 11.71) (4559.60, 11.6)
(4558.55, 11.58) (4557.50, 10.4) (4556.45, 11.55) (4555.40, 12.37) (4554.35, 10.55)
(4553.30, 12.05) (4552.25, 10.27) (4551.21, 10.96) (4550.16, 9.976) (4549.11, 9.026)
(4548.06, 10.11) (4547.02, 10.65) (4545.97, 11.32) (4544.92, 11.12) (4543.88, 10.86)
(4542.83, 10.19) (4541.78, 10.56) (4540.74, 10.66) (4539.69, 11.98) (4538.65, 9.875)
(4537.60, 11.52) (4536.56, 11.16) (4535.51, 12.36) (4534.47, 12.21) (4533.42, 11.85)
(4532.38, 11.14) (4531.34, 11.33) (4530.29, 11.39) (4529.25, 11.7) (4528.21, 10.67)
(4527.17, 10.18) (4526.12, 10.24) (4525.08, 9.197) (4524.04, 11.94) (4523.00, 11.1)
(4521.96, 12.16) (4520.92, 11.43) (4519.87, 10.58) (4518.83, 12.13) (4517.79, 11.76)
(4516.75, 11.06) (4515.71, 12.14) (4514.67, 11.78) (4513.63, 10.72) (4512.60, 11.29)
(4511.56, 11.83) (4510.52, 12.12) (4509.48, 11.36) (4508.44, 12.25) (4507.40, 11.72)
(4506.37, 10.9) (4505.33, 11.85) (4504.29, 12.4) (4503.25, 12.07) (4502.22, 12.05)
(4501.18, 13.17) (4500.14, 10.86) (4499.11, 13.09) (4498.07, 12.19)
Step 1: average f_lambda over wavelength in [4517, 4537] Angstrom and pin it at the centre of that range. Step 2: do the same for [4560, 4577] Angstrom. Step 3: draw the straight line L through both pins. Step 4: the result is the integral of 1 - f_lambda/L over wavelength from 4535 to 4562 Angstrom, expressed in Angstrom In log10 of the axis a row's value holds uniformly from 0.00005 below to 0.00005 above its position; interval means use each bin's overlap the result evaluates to 0.58 Angstrom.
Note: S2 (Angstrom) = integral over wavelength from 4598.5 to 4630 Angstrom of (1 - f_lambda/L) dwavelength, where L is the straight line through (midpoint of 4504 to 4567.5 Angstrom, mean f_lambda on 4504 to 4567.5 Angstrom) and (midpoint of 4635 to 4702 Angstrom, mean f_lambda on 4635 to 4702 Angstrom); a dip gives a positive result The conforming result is -1.0 Angstrom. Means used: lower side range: 11.2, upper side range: 11.3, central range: 11.7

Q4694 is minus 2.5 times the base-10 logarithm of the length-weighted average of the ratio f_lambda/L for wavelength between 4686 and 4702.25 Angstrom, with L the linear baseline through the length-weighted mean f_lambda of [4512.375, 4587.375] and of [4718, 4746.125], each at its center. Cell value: -0.082 mag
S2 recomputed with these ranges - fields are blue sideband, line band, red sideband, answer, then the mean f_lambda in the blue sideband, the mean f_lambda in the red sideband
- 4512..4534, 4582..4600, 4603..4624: 0.7 Angstrom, 11.2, 11.8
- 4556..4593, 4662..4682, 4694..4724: 0.4 Angstrom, 11.2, 11.5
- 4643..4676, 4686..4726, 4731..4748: -2.1 Angstrom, 11.2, 10.8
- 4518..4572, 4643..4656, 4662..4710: 0.4 Angstrom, 11.1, 11.4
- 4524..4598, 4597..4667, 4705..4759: -2.5 Angstrom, 11.1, 10.9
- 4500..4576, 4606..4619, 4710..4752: -0.9 Angstrom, 11.2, 11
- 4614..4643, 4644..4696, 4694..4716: 1.8 Angstrom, 11.6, 11.6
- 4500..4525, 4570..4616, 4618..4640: 0.6 Angstrom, 11.7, 11.4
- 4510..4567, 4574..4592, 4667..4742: 0.1 Angstrom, 11.2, 11.3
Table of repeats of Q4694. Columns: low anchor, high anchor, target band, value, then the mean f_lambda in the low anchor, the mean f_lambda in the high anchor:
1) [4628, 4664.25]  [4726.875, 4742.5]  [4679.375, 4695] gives -0.045 mag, 11.2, 10.8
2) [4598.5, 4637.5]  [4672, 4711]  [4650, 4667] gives 0.029 mag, 11.6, 11.4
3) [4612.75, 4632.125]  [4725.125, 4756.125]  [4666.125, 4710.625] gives -0.027 mag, 11.7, 10.7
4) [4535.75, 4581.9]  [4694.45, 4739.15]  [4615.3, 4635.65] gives -0.038 mag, 11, 11.2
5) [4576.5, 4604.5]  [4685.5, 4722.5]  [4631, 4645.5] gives -0.008 mag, 11.2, 11.6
